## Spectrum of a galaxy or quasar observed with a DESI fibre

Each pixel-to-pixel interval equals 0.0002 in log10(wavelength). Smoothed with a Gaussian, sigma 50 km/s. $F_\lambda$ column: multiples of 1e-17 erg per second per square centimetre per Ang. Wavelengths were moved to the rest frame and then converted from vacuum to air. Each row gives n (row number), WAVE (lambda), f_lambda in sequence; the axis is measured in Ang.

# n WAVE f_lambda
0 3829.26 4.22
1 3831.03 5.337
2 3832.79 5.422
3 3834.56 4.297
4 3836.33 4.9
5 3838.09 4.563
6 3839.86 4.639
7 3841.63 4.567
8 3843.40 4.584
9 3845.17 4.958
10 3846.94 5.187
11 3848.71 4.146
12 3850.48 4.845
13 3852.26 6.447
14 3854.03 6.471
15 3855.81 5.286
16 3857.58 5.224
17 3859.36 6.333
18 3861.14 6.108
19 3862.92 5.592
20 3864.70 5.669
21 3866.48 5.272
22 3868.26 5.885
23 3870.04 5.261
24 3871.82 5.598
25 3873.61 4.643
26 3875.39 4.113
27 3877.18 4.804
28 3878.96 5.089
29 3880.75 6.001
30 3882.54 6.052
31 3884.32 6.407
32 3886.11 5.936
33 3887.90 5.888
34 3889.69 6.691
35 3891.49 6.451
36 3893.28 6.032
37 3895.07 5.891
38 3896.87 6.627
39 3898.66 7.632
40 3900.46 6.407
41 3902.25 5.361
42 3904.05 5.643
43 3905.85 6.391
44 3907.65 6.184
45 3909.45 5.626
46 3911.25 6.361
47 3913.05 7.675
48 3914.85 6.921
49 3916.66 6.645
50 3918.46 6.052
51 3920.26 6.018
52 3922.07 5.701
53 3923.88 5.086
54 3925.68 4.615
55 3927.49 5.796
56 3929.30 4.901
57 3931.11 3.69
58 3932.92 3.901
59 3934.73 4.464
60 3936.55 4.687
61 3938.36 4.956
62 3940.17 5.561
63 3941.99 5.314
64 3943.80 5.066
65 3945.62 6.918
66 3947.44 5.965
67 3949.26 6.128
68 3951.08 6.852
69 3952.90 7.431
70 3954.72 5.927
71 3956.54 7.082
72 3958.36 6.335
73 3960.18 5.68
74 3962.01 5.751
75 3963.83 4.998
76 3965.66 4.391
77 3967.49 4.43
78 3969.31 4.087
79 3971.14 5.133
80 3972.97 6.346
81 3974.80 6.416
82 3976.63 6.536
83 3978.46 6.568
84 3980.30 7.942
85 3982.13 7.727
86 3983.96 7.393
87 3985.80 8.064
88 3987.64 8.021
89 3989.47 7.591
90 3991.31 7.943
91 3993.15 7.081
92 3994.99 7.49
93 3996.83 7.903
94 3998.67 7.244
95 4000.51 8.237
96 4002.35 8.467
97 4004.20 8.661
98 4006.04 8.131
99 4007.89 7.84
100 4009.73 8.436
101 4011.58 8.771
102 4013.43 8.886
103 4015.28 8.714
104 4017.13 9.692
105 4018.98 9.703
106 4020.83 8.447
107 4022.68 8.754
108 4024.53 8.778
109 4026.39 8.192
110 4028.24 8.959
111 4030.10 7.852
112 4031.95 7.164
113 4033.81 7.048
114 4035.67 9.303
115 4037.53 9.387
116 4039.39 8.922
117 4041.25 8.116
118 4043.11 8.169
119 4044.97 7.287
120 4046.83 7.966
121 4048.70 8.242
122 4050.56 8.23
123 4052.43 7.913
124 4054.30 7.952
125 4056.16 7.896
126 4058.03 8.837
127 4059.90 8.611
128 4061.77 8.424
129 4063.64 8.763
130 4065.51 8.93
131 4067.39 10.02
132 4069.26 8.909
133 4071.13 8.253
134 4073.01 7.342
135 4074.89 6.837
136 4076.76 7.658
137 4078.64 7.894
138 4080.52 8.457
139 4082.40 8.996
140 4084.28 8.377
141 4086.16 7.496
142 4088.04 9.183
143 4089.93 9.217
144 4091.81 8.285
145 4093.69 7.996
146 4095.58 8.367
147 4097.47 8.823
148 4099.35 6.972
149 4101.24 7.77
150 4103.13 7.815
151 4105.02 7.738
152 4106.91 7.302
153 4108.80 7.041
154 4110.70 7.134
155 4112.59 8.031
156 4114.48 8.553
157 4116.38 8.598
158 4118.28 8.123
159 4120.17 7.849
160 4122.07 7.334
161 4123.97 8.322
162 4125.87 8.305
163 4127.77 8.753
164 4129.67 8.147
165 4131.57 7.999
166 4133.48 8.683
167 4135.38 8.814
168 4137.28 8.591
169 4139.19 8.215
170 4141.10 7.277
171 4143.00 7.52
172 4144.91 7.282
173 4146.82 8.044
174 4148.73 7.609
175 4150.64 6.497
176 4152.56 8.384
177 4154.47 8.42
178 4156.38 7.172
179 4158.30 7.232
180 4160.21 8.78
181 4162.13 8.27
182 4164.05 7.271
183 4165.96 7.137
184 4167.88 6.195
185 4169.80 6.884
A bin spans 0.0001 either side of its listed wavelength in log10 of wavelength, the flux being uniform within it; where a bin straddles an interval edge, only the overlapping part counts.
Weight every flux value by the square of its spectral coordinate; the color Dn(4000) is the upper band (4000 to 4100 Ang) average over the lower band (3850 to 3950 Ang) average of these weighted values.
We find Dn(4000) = 1.58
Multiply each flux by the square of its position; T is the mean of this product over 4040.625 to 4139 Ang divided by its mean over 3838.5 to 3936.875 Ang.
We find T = 1.61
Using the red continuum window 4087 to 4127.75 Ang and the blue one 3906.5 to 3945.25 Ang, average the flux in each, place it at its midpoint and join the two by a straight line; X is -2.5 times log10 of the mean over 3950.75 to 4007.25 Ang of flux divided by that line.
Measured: -0.09 mag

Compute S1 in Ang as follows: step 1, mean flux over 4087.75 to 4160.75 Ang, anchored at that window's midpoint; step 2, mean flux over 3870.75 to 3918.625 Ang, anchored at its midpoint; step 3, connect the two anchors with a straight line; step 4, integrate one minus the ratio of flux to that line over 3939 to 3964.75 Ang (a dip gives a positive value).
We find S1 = 1.8 Ang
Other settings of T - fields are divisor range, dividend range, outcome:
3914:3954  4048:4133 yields 1.58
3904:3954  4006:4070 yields 1.56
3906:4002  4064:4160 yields 1.41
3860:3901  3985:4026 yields 1.52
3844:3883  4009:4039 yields 1.74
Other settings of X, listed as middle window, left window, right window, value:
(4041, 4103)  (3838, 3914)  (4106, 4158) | -0.118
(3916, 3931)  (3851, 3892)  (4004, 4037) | 0.212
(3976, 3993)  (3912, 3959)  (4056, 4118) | -0.151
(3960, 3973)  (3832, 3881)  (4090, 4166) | 0.256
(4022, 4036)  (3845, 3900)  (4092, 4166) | -0.164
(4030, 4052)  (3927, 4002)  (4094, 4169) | -0.170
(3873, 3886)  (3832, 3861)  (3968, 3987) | 0.031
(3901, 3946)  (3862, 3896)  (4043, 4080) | 0.125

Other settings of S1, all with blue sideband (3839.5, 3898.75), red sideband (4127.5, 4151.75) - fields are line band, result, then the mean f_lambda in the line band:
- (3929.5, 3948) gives 3.5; 5.03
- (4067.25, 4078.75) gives -1.0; 8.02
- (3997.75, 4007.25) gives -2.0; 8.14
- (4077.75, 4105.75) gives -2.7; 8.23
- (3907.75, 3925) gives -0.6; 6.21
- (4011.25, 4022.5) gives -3.5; 9.03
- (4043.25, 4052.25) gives -1.0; 7.95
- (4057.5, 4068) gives -2.4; 8.9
